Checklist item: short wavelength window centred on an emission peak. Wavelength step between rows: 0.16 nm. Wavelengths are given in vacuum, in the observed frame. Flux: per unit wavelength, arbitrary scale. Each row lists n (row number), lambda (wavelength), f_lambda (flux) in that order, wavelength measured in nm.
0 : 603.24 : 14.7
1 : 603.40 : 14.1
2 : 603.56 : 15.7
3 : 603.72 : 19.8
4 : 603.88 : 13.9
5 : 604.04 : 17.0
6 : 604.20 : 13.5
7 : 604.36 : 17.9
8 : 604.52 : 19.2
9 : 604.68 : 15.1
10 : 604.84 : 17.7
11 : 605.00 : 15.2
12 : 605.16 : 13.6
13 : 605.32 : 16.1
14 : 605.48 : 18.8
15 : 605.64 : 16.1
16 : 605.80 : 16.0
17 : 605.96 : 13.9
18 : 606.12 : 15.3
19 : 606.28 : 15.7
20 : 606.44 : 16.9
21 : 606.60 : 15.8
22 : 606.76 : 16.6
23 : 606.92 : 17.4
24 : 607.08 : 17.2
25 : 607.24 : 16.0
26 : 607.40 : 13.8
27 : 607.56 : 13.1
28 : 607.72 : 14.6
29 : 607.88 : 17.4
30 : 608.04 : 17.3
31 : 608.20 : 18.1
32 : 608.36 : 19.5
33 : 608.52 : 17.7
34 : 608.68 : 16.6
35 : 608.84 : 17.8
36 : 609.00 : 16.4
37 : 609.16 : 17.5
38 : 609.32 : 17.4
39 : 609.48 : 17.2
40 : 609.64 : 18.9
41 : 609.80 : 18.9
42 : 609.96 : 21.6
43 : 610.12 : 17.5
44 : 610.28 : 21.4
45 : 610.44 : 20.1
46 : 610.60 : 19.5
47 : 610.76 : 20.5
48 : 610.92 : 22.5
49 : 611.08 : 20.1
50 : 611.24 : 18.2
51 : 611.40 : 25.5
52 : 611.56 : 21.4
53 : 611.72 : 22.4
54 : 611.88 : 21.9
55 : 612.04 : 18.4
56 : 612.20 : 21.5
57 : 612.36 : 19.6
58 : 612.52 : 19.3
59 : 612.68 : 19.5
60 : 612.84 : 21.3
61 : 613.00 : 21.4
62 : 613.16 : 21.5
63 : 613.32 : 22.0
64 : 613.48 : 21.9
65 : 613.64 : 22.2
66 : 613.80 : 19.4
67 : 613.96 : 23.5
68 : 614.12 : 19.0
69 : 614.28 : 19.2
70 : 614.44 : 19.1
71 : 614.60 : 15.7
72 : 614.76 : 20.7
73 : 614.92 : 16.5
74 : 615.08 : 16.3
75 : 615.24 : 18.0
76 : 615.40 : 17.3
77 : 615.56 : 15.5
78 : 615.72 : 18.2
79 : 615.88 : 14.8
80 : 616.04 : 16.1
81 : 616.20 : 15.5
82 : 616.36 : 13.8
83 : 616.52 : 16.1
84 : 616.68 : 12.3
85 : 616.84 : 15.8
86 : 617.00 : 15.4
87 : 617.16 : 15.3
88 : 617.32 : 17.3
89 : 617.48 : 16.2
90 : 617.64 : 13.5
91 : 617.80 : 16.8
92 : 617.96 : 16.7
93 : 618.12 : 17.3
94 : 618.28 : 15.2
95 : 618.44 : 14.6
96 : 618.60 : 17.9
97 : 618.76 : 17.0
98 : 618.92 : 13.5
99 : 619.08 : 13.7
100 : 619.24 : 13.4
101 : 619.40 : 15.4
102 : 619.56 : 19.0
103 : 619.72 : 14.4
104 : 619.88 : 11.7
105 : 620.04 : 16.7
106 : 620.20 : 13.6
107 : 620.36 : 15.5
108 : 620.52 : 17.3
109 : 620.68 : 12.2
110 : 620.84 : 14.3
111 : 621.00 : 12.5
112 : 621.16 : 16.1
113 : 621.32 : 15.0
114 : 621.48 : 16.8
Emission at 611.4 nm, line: Mg II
